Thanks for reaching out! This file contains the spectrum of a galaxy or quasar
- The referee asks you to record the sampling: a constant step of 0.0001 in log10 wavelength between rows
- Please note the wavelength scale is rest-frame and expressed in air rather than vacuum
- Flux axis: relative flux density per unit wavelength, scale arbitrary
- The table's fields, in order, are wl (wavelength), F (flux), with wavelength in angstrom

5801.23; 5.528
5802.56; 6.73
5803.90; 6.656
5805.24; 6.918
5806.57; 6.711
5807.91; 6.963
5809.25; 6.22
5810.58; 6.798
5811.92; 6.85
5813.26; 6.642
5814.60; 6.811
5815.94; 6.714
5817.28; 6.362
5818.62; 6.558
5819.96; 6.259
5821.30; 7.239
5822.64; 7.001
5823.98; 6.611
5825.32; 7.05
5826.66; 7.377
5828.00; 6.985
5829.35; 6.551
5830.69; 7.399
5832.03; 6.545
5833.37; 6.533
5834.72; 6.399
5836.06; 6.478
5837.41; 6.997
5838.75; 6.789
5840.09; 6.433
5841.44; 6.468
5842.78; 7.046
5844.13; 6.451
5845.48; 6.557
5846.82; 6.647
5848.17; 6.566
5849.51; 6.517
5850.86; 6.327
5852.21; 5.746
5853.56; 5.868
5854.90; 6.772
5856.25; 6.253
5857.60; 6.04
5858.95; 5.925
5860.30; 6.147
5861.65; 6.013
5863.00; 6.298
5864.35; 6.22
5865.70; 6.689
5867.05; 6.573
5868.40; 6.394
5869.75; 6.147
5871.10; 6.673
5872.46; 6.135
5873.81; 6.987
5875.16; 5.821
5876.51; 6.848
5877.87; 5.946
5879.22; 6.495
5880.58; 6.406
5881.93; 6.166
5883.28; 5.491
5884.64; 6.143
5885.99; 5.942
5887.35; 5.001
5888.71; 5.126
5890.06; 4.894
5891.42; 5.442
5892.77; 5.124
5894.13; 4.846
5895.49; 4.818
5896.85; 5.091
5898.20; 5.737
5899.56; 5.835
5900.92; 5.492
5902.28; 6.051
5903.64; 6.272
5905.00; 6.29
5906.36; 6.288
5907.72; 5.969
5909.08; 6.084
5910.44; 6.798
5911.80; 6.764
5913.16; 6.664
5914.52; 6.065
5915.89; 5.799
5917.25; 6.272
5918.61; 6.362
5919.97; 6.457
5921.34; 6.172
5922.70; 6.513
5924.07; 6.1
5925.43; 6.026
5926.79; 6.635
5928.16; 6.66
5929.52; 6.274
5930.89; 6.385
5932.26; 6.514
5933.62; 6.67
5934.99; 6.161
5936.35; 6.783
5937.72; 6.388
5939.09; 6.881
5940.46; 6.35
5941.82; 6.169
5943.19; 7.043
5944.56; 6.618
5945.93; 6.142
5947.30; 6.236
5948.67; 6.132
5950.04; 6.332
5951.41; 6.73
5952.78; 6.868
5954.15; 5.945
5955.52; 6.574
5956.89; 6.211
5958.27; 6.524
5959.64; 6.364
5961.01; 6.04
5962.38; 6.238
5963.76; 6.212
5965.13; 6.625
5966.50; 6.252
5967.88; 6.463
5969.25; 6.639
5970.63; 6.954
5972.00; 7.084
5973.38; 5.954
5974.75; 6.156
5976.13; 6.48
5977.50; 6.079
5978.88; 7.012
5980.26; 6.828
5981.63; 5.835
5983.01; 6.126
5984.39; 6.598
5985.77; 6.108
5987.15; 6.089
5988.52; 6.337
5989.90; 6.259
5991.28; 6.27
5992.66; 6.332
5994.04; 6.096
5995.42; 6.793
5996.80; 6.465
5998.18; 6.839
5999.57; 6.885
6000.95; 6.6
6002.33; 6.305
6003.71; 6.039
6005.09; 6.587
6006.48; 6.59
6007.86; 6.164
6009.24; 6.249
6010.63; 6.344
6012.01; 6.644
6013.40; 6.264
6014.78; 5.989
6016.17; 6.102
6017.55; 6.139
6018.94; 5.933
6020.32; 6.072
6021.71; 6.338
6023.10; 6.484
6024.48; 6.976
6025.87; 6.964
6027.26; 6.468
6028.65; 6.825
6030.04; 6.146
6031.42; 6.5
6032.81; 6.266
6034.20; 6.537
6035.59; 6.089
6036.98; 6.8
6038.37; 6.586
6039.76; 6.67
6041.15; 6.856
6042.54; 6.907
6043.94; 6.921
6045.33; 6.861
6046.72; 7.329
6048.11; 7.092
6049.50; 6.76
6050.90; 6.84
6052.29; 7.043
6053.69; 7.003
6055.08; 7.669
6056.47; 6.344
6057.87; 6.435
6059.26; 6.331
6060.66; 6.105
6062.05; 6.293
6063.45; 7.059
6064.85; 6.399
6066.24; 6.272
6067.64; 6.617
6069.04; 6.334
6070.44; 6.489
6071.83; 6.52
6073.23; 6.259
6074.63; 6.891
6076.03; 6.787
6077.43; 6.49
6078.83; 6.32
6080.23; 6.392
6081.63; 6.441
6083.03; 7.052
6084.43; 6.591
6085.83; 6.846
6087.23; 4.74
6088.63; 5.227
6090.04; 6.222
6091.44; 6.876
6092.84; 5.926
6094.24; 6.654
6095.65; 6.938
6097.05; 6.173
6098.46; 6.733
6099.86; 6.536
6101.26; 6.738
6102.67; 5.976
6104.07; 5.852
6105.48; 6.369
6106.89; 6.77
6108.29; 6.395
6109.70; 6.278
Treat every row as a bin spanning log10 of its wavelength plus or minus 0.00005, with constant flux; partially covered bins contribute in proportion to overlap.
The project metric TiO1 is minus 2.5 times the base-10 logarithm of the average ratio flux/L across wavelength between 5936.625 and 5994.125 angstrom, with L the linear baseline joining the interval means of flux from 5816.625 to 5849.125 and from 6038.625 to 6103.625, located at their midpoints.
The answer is 0.04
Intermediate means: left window 6.72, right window 6.56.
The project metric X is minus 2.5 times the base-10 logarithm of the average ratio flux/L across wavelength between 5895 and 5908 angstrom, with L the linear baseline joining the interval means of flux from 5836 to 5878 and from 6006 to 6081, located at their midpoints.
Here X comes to 0.11 mag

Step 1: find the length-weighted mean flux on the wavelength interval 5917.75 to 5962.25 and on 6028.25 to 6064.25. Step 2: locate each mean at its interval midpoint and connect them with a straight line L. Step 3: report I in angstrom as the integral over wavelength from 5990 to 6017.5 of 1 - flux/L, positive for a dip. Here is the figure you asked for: 0.8 angstrom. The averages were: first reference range 6.41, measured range 6.39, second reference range 6.7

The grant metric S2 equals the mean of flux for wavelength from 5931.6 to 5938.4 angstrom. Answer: 6.51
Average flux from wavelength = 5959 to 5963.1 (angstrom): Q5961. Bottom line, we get 6.21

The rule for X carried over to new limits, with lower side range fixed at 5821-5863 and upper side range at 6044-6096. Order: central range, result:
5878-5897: 0.19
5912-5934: 0.03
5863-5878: 0.02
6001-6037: 0.03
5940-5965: 0.03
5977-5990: 0.04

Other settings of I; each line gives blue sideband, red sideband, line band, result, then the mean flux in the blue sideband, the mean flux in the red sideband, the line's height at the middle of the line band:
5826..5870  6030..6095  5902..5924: 0.7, 6.49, 6.55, 6.51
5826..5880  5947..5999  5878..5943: 3.7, 6.47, 6.4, 6.44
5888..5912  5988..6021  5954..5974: -1.1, 5.7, 6.35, 6.09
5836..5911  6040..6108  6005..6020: 0.4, 6.11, 6.55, 6.41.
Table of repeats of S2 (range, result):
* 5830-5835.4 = 6.72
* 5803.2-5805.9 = 6.77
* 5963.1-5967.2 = 6.37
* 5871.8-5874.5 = 6.57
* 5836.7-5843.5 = 6.74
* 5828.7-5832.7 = 6.84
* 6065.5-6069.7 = 6.41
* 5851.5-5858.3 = 6.13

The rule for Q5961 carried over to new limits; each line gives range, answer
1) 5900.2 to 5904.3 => 5.93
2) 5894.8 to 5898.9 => 5.22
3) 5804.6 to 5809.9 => 6.71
